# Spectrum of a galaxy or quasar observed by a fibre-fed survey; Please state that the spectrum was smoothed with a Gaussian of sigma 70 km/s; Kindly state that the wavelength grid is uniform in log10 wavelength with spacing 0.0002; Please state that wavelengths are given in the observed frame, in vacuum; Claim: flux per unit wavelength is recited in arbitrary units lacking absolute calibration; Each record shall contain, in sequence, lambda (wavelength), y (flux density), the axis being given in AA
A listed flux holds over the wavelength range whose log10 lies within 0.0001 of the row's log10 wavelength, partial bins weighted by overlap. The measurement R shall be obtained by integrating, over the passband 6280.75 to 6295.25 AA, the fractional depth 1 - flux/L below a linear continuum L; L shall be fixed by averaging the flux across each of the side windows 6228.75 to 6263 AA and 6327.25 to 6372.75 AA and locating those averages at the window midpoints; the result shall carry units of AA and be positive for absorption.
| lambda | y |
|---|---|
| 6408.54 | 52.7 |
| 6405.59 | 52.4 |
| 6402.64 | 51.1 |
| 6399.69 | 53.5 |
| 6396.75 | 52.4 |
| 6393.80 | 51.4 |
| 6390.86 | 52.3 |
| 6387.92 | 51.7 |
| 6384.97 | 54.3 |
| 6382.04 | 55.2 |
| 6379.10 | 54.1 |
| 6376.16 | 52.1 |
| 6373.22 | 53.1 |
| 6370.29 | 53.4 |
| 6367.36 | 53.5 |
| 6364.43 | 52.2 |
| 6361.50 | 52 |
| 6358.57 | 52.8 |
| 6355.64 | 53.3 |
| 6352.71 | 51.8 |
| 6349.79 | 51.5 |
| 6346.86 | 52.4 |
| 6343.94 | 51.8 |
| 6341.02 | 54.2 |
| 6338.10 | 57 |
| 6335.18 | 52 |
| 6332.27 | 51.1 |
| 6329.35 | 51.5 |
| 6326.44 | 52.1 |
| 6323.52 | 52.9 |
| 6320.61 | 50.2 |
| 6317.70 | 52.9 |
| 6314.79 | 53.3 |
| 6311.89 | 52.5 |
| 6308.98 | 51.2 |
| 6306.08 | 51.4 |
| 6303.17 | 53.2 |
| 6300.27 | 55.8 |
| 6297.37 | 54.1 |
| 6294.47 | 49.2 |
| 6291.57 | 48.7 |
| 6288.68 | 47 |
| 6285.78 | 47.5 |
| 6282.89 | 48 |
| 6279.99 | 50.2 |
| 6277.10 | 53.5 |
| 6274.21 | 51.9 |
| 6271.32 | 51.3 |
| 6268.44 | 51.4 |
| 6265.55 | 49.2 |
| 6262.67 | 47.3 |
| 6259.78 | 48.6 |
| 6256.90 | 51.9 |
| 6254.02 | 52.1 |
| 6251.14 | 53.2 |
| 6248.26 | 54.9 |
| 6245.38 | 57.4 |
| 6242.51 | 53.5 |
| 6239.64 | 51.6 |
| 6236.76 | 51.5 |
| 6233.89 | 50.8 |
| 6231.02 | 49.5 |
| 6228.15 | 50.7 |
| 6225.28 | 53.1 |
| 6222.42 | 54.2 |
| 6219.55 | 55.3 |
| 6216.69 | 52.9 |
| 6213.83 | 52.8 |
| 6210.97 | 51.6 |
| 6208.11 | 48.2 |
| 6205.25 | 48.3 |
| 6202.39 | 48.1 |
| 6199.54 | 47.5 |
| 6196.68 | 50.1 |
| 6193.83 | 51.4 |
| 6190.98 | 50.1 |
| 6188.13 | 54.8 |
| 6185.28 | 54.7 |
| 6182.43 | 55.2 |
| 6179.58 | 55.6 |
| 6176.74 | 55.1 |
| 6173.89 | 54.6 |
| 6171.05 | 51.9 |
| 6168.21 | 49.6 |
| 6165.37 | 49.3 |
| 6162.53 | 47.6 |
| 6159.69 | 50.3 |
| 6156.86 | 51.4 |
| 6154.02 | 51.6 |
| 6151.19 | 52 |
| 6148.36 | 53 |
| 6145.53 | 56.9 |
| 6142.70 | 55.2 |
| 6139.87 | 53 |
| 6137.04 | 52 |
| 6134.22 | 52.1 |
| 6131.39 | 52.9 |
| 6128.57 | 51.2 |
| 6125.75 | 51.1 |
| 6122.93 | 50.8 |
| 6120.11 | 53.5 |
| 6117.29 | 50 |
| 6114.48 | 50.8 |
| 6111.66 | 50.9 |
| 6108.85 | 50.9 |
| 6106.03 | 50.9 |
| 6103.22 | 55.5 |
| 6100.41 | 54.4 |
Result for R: 1.1 AA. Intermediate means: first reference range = 52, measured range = 48.1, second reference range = 52.7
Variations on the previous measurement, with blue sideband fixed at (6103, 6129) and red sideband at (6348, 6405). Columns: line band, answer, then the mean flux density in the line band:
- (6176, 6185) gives -0.6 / 55.2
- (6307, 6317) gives 0.0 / 52.4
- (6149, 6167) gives 0.4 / 50.5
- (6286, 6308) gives 0.5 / 51.1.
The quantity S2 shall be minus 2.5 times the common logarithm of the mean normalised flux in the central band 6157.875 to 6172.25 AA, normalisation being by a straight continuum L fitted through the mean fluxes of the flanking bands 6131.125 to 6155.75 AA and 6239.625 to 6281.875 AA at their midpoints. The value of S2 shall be 0.067 mag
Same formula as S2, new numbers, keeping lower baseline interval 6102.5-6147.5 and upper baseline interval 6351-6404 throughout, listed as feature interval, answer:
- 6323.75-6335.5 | 0.019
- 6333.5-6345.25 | -0.021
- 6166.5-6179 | -0.011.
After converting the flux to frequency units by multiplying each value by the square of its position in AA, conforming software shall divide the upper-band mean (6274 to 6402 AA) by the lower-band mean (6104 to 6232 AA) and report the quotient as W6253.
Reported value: 1.06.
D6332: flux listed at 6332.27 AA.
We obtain 51.1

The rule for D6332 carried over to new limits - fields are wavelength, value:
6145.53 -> 56.9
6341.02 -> 54.2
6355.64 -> 53.3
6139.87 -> 53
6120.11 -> 53.5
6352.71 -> 51.8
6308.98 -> 51.2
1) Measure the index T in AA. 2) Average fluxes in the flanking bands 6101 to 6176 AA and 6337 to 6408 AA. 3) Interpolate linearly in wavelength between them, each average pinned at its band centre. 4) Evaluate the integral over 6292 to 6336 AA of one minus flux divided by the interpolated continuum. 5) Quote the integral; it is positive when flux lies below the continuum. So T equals 0.4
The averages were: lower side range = 51.9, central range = 52.1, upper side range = 52.9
